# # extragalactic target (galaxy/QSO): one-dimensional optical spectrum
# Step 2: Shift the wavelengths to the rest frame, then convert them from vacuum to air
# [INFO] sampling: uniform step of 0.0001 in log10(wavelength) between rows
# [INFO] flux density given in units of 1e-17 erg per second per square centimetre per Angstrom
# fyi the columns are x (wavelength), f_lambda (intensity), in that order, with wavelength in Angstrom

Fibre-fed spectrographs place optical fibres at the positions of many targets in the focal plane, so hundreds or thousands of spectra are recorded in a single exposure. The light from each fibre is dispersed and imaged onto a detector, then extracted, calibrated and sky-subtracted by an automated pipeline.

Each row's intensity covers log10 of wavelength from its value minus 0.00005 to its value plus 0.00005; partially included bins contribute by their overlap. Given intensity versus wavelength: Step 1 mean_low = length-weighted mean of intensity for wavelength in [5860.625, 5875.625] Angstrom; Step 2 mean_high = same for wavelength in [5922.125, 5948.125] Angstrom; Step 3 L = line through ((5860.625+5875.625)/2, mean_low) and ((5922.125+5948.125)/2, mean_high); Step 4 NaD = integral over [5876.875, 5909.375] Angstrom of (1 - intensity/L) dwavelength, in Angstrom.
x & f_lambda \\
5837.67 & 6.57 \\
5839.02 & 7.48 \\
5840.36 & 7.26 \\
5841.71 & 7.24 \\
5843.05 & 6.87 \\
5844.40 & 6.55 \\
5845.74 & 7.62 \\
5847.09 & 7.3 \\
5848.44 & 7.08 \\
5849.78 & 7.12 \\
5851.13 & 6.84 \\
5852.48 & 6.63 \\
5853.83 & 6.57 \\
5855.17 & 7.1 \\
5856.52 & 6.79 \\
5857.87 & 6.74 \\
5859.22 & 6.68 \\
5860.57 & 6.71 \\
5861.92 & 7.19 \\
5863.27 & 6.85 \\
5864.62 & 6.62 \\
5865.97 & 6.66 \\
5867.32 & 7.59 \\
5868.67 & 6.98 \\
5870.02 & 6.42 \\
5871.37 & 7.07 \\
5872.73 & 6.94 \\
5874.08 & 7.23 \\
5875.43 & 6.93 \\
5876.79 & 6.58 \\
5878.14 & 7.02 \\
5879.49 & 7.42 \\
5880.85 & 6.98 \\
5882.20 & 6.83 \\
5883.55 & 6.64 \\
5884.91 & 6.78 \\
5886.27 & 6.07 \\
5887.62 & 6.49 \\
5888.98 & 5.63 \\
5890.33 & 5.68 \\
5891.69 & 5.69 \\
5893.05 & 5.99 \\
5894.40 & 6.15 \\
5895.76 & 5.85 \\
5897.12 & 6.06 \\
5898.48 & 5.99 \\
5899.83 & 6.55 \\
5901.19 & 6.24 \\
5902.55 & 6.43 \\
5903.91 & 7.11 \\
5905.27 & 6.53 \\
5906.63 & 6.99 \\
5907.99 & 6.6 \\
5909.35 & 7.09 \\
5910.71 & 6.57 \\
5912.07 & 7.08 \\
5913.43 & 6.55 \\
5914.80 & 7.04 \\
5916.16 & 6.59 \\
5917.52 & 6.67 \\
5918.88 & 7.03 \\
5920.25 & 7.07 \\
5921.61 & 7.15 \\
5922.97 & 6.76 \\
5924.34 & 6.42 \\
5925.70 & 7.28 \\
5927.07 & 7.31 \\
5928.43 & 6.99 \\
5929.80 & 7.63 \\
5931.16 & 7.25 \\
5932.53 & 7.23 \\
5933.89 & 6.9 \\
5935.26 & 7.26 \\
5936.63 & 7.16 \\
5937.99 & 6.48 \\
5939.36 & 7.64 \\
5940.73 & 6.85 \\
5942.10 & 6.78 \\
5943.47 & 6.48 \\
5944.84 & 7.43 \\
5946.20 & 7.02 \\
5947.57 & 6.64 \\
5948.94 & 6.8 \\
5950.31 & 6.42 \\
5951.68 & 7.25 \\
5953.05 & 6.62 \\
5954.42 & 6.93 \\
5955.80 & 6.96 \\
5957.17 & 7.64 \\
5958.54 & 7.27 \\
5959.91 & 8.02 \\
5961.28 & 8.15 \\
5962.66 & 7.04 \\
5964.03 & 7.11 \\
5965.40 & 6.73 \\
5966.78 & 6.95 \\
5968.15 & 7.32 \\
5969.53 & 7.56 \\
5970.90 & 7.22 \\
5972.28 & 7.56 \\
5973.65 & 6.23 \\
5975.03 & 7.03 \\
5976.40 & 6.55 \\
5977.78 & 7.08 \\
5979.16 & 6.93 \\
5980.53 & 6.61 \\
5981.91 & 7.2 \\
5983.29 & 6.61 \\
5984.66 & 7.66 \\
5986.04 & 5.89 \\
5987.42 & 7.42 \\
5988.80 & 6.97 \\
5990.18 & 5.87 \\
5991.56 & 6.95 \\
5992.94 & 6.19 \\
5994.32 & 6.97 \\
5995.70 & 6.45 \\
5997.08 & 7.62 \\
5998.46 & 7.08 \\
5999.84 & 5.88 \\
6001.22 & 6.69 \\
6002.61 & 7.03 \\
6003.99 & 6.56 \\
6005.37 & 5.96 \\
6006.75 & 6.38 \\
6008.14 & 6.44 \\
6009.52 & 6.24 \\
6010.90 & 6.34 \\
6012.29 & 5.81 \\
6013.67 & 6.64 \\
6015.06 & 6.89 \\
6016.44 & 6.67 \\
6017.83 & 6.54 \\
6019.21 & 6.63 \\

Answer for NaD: 2.50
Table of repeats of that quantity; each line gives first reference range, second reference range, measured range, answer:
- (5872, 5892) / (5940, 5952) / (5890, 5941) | -0.04 Angstrom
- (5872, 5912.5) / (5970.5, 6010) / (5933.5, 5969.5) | -2.31 Angstrom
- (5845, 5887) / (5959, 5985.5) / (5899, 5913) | 0.56 Angstrom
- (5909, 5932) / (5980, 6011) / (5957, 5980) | -1.41 Angstrom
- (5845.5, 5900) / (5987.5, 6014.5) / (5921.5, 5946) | -1.61 Angstrom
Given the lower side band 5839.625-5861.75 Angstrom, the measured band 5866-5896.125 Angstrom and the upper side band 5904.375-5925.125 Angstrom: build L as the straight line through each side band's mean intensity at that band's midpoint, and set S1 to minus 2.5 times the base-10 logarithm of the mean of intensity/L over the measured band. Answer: 0.05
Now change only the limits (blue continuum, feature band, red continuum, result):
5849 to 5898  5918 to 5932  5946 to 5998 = -0.040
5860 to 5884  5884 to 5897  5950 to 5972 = 0.158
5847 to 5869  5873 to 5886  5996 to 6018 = -0.009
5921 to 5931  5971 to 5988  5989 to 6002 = -0.025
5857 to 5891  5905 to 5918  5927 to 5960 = 0.021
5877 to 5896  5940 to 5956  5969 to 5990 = -0.015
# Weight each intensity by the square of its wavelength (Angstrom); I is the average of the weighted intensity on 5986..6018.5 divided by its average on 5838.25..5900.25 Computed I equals 1.0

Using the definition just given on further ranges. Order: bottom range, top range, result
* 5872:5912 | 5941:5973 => 1.12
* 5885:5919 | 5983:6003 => 1.08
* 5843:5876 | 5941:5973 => 1.06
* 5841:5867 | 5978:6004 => 1.03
